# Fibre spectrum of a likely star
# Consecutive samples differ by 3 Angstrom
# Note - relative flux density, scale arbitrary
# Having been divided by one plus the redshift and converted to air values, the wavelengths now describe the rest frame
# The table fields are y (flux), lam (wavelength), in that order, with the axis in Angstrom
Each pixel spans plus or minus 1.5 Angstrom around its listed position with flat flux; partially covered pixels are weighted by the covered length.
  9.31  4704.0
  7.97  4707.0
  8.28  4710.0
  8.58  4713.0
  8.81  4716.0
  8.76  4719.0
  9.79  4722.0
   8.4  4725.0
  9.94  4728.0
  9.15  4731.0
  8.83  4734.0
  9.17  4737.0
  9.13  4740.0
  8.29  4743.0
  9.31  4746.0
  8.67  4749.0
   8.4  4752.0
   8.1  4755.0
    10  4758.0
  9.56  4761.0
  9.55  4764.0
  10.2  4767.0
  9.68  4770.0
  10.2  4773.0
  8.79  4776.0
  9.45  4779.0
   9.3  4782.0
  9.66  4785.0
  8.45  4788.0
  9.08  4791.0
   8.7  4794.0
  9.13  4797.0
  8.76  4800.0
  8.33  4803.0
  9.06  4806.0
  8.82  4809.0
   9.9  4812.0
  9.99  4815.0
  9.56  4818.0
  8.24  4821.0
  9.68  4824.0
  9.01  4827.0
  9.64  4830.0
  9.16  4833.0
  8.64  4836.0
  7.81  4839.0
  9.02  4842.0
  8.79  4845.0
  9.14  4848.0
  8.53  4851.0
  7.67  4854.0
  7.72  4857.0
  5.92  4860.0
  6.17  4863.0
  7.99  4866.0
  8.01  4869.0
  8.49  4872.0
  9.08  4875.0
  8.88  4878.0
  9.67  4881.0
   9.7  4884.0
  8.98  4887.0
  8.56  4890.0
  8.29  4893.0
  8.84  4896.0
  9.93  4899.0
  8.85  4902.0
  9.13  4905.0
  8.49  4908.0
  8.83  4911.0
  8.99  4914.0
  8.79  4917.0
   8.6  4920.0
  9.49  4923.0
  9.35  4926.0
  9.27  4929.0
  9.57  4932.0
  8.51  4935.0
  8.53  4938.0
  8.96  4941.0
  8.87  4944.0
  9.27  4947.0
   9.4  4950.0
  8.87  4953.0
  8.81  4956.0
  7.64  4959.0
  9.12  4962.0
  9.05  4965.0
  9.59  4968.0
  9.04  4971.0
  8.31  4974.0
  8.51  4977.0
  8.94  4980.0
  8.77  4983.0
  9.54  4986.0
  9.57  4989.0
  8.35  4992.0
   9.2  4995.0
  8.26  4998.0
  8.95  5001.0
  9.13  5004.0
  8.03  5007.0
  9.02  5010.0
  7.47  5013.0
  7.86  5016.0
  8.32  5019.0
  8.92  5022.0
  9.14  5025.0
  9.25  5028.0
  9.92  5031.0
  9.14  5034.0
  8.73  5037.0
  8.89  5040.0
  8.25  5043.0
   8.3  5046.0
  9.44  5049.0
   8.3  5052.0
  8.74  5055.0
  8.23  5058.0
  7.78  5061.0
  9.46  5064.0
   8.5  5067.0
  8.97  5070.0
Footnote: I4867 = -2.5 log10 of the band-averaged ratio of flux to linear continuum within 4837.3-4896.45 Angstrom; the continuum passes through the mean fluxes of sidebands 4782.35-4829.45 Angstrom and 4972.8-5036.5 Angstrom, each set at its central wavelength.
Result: 0.082 mag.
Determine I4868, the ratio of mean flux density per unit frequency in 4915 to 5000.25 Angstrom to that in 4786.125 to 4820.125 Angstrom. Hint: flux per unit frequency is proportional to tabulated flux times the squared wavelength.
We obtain 1.1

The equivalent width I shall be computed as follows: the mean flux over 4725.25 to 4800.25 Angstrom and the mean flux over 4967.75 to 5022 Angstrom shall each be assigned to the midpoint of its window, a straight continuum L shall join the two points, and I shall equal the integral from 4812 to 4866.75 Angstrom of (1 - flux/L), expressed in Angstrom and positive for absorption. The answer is 2.99 Angstrom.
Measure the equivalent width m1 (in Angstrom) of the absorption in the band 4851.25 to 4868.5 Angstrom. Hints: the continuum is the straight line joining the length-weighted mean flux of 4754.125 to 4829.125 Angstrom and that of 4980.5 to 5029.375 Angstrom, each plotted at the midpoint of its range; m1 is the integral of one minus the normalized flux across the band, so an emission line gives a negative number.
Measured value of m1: 3.5 Angstrom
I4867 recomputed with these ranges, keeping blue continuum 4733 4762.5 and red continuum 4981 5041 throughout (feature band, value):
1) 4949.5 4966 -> 0.01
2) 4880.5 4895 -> -0.01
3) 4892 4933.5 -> -0.02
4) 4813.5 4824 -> -0.05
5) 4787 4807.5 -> 0.02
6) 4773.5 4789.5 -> -0.03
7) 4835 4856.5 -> 0.05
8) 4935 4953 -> -0.01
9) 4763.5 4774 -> -0.11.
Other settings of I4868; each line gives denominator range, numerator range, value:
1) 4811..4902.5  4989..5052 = 1.07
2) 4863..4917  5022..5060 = 1.07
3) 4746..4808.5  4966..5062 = 1.05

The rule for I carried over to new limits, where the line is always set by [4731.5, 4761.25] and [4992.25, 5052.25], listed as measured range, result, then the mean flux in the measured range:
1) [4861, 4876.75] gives 1.67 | 7.9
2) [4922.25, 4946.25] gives -0.74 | 9.06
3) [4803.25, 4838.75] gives -1.16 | 9.16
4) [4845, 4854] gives 0.22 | 8.63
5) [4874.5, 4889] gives -0.69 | 9.25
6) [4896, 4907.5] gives -0.47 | 9.17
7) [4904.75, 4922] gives 0.01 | 8.8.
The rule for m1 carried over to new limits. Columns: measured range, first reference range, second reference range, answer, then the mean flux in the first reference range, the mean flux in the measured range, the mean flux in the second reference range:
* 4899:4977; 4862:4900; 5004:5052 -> -2.28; 8.68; 8.94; 8.71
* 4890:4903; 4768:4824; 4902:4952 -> 0.16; 9.19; 8.93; 9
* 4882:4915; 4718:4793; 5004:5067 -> -0.18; 9.19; 8.97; 8.67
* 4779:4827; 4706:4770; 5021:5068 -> -0.76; 9.02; 9.12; 8.81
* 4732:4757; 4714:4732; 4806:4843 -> 0.97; 9.13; 8.77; 9.12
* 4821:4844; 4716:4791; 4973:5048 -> 0.30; 9.19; 8.94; 8.76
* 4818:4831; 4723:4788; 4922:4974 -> -0.05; 9.21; 9.17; 9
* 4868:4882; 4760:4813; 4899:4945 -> 0.38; 9.25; 8.83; 8.98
